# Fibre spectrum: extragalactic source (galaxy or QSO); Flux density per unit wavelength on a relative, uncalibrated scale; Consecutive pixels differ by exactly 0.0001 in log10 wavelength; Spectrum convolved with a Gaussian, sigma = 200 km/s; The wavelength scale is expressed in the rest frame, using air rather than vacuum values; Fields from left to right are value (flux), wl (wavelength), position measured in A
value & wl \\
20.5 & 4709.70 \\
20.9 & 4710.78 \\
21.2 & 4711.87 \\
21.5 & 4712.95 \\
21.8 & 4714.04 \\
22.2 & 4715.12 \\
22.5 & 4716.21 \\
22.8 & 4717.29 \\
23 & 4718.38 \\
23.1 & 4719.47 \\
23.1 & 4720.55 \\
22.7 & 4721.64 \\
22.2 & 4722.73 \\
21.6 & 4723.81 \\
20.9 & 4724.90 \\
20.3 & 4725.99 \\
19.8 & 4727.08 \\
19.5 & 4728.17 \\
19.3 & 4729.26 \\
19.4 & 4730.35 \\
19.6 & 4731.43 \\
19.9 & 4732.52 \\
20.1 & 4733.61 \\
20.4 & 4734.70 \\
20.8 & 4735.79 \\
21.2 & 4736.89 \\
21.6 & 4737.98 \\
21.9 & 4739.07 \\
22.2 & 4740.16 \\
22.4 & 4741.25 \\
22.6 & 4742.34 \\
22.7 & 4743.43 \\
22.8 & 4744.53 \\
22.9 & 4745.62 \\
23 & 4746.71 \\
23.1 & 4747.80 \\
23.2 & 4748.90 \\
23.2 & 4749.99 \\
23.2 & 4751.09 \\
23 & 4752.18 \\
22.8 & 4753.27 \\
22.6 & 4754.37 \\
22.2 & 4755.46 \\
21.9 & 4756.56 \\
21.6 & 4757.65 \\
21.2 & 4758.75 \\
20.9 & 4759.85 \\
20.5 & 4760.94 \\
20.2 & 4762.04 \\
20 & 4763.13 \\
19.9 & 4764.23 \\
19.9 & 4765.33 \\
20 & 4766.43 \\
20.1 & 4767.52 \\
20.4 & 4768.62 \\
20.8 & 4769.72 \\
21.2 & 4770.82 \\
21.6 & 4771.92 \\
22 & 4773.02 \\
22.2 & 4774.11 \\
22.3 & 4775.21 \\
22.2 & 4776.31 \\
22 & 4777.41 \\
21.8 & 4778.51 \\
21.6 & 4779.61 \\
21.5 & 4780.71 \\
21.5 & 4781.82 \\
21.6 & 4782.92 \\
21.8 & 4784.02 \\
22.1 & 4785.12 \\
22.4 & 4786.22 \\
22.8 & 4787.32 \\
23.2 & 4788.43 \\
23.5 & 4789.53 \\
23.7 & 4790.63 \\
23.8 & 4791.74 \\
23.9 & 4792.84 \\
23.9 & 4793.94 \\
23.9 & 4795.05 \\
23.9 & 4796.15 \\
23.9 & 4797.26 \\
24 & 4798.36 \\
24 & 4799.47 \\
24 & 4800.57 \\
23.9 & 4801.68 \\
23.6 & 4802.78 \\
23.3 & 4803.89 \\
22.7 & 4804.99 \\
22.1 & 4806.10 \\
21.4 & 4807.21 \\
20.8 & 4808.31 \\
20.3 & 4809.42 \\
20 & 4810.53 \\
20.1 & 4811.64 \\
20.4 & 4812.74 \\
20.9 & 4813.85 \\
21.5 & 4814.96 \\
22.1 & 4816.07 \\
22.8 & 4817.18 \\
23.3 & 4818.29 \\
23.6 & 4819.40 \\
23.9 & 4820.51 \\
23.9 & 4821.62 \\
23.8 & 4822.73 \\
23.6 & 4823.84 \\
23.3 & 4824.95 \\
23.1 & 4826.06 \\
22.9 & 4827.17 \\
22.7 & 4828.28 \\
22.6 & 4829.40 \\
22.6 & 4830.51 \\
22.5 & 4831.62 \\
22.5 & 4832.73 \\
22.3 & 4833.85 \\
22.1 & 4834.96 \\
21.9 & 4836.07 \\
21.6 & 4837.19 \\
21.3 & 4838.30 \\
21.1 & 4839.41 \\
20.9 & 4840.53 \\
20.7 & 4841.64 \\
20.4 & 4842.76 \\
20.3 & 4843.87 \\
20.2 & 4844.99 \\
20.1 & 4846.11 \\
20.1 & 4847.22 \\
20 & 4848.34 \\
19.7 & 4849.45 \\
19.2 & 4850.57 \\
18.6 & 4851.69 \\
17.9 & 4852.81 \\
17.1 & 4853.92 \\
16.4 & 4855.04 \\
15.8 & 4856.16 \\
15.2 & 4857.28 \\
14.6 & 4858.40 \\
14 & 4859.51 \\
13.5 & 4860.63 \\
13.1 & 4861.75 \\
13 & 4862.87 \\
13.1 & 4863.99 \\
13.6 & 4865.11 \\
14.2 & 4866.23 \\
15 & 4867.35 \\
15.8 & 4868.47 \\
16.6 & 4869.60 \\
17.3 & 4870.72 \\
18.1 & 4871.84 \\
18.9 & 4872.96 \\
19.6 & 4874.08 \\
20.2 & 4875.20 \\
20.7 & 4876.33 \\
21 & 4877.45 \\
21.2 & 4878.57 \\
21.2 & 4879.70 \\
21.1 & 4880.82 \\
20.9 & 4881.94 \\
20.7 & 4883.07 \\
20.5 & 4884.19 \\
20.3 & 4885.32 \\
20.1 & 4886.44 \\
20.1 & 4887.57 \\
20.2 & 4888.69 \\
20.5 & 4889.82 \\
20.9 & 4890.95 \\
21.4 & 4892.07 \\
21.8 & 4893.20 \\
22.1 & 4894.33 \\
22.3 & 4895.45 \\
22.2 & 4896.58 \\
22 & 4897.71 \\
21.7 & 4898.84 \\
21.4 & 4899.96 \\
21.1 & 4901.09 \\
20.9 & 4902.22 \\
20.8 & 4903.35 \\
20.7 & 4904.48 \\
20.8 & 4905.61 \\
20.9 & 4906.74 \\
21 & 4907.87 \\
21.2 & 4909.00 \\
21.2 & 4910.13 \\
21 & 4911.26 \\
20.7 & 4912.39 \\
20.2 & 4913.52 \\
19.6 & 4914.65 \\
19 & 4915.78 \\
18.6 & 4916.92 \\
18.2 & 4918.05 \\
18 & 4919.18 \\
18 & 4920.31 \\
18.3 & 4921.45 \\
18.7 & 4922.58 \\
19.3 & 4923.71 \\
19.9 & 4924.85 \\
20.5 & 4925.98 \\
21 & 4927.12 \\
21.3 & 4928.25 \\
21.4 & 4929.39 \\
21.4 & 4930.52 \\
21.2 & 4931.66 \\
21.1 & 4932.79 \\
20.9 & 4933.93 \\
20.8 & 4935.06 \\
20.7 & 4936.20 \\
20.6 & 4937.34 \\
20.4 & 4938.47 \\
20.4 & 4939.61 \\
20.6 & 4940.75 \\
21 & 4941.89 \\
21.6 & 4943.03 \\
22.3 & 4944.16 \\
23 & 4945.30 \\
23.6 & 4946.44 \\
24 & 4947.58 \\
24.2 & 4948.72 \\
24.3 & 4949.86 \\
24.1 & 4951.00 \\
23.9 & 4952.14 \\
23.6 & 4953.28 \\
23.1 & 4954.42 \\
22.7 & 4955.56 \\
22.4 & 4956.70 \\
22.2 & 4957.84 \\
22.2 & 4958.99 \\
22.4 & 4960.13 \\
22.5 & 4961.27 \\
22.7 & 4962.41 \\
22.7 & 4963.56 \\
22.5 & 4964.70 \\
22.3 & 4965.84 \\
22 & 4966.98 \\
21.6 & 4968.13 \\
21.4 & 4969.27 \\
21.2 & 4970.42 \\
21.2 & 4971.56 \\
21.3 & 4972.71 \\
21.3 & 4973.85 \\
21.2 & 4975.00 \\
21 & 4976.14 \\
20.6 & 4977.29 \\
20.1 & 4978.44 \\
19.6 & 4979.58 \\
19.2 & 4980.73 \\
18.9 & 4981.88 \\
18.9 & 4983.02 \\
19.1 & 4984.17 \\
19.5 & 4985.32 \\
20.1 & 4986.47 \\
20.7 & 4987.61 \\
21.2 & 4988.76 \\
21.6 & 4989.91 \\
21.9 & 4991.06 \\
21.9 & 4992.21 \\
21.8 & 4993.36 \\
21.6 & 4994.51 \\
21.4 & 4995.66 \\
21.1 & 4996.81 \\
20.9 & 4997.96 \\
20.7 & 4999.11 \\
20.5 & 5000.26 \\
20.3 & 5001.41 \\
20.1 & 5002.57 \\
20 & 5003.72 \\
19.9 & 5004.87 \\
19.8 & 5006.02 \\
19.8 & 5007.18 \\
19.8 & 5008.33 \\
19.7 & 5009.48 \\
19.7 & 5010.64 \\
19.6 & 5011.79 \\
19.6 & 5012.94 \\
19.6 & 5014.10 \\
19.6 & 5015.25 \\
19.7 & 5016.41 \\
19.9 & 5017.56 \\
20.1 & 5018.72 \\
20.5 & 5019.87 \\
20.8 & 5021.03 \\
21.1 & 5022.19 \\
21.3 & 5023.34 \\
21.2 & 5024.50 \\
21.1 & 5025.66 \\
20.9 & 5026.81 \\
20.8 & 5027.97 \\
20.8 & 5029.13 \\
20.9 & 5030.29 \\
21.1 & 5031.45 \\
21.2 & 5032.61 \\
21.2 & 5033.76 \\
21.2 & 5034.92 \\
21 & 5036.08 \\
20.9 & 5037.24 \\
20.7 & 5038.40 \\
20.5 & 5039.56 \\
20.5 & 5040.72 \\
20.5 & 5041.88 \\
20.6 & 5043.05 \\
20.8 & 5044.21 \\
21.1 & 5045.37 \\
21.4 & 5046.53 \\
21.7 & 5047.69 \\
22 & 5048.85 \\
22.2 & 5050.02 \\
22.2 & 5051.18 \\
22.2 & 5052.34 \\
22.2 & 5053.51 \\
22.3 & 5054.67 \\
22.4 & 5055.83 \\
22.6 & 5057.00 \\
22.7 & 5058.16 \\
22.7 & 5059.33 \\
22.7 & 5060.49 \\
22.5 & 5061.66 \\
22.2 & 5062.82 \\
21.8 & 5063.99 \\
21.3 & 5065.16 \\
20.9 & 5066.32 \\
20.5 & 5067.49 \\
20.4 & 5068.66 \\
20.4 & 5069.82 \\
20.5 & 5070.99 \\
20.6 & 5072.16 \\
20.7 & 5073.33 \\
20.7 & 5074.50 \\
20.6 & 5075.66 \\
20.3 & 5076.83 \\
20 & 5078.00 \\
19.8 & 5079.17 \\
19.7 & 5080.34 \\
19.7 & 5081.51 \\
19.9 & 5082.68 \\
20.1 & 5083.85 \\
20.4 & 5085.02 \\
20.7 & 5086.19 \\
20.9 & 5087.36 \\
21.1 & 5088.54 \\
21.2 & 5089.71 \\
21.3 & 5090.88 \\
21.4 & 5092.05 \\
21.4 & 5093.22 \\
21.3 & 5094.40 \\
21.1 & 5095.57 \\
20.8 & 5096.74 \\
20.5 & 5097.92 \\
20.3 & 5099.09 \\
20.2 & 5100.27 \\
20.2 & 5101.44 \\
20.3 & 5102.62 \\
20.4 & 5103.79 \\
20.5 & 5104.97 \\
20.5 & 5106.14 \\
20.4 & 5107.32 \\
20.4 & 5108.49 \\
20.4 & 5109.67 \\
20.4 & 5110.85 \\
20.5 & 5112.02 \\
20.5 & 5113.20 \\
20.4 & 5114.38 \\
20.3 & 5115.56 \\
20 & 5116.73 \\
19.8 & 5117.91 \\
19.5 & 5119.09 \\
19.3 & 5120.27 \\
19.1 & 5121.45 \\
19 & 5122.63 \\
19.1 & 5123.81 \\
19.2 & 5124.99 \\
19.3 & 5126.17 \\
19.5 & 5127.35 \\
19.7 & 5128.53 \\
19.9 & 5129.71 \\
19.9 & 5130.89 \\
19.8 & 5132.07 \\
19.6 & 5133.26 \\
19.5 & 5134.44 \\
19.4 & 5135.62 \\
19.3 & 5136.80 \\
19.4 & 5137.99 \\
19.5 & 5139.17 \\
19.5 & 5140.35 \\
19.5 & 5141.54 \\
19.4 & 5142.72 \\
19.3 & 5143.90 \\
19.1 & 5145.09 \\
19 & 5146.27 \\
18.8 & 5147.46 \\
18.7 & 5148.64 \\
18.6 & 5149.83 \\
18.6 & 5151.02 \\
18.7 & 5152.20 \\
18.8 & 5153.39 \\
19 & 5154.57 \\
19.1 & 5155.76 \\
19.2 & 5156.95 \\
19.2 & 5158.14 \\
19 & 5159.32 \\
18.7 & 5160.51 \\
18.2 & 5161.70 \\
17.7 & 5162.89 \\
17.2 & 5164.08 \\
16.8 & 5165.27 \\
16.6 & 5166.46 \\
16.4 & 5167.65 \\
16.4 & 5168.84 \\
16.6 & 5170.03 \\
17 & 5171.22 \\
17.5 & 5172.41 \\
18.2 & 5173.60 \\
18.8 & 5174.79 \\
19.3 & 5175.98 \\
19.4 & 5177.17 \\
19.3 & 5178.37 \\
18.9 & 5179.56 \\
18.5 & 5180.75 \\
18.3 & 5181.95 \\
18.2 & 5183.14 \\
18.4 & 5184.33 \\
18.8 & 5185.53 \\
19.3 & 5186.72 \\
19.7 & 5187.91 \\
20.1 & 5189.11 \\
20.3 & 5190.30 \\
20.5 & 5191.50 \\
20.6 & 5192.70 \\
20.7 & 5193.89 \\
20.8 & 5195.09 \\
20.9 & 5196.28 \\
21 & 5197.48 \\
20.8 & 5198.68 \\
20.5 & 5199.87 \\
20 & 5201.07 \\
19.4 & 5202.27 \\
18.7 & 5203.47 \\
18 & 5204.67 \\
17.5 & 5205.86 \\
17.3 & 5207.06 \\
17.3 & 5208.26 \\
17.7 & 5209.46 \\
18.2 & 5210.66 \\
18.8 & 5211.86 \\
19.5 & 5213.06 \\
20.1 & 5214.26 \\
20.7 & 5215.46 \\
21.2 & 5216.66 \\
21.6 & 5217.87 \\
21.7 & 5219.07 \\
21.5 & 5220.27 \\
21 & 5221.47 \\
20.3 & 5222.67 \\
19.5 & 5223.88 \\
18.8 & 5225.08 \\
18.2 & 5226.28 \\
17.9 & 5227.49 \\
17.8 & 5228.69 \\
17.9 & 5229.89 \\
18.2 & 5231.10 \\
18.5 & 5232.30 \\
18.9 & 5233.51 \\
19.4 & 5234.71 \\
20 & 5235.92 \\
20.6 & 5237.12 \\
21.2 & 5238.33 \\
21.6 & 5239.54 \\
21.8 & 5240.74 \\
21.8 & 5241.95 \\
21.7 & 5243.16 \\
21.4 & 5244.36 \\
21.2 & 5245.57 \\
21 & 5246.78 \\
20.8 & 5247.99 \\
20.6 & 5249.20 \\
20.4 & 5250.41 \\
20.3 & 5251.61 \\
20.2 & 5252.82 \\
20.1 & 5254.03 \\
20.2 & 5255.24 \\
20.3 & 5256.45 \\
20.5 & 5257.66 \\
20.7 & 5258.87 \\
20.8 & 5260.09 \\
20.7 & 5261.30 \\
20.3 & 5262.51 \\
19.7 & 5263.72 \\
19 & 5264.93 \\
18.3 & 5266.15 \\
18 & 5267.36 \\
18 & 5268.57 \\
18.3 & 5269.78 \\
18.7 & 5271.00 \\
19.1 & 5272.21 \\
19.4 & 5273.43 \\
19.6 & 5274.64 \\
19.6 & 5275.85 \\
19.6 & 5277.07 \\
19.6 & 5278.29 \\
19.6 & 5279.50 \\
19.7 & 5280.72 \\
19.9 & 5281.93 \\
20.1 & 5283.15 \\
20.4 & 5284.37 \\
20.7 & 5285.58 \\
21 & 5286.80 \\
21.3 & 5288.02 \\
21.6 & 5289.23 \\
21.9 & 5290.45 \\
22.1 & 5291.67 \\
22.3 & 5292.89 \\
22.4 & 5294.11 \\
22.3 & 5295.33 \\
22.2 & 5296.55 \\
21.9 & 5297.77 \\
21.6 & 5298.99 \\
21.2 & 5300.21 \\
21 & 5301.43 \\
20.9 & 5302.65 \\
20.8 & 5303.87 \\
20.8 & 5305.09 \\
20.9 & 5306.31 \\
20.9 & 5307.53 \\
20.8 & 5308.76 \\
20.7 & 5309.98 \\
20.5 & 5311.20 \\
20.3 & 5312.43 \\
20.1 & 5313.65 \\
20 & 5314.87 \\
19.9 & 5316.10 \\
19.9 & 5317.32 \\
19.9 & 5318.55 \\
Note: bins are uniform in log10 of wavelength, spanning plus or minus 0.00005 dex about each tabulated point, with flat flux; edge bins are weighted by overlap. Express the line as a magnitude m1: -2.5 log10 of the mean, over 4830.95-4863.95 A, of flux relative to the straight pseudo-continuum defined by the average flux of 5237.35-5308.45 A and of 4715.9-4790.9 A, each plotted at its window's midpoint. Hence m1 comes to 0.15 mag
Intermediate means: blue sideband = 21.7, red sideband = 20.6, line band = 18.8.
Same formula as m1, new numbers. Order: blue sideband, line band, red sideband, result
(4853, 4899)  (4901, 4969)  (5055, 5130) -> -0.121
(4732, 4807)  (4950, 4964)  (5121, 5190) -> -0.120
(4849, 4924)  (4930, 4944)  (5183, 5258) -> -0.097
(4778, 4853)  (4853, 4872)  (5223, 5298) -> 0.405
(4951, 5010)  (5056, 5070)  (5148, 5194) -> -0.090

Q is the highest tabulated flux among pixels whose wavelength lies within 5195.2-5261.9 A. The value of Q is 21.8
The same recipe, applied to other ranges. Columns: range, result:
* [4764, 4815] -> 24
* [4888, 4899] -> 22.3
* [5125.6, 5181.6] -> 19.9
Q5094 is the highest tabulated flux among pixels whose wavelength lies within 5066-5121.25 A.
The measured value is 21.4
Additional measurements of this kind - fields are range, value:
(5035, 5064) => 22.7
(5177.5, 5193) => 20.6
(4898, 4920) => 21.7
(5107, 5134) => 20.5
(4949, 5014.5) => 24.3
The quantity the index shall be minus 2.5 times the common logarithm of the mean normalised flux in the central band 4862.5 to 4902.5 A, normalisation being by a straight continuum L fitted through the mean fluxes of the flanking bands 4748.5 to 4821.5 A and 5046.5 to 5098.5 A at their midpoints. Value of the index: 0.121 mag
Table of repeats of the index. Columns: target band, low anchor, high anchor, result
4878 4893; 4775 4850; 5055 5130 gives 0.06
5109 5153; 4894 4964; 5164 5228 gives 0.01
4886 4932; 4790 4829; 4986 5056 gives 0.07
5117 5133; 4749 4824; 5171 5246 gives 0.03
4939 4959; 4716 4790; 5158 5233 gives -0.11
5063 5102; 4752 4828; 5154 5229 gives -0.04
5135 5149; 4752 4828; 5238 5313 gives 0.09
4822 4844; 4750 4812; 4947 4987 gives -0.01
